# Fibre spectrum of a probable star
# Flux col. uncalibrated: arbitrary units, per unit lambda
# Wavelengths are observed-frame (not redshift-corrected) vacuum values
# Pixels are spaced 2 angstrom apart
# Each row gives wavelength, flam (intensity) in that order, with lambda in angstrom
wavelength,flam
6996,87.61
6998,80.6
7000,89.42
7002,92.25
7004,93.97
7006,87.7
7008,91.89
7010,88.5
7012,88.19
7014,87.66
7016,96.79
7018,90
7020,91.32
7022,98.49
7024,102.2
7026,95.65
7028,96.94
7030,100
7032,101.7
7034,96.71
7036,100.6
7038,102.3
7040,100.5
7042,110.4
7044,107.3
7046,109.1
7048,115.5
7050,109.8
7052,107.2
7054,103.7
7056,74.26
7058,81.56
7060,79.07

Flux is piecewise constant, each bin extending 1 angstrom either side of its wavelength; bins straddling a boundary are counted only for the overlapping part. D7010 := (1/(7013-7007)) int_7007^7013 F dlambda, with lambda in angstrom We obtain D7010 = 89.5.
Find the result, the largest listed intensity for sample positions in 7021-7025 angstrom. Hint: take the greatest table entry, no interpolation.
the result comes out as 102.2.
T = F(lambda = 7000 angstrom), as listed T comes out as 89.42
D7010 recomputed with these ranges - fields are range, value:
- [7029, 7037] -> 99.8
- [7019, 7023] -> 94.9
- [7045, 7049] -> 112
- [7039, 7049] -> 109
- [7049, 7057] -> 98.7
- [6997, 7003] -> 87.4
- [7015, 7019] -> 93.4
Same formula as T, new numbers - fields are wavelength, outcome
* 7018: 90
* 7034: 96.71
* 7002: 92.25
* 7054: 103.7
